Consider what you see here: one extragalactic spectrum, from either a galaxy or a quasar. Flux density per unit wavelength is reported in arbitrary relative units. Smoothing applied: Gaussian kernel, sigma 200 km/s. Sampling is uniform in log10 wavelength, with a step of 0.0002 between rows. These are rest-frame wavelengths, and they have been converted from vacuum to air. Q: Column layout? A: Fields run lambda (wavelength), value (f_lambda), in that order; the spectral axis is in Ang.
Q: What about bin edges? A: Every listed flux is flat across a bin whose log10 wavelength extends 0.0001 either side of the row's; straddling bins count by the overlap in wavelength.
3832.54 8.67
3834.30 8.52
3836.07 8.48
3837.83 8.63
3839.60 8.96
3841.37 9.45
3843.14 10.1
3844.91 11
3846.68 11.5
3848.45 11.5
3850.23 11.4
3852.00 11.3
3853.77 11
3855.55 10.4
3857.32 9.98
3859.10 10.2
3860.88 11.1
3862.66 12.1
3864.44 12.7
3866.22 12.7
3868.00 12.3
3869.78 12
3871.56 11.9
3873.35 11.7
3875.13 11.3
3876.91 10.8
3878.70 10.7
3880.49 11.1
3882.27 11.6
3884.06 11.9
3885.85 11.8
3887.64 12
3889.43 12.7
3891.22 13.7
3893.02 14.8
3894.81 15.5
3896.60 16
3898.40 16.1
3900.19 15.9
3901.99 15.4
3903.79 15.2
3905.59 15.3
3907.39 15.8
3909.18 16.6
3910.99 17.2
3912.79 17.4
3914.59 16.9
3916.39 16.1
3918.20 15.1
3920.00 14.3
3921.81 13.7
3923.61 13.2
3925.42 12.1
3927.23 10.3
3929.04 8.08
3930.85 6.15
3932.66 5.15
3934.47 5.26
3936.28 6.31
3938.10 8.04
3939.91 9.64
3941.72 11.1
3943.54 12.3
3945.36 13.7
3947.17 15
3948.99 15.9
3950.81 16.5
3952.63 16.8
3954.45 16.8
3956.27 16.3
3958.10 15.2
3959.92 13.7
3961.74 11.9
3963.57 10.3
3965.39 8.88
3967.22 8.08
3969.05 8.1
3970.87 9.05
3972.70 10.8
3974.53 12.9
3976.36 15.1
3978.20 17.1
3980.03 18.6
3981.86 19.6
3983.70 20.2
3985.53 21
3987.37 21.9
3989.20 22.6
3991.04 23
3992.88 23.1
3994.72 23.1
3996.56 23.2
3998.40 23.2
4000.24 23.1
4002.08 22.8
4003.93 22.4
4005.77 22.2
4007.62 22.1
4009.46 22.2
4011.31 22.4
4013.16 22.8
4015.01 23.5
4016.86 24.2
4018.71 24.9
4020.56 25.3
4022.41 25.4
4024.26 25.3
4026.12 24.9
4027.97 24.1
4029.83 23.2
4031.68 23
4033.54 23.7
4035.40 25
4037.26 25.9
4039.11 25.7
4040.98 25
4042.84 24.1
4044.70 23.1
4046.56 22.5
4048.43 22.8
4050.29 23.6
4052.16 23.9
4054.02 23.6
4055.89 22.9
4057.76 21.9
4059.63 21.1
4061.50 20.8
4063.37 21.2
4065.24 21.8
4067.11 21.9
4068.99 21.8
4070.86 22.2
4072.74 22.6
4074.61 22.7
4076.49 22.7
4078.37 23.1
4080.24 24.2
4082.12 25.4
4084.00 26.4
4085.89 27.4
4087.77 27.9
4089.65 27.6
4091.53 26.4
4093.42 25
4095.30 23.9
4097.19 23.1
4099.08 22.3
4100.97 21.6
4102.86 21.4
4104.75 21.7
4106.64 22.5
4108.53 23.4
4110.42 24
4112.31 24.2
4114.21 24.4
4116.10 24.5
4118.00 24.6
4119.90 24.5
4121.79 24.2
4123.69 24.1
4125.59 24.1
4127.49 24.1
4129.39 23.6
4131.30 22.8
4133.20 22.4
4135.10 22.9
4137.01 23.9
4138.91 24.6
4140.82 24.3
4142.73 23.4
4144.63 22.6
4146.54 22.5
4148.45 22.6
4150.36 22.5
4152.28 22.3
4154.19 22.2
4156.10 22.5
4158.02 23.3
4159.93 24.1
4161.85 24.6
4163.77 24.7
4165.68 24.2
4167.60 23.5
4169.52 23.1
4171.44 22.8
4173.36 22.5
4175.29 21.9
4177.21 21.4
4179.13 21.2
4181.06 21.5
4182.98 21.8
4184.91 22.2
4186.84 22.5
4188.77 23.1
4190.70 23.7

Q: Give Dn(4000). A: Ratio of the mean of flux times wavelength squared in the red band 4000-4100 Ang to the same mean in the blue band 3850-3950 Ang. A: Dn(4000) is 2.0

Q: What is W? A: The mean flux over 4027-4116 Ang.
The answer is 23.6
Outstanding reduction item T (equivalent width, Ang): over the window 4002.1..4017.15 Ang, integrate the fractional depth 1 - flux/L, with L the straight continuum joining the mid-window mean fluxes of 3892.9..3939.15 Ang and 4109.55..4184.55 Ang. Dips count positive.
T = -4.8 Ang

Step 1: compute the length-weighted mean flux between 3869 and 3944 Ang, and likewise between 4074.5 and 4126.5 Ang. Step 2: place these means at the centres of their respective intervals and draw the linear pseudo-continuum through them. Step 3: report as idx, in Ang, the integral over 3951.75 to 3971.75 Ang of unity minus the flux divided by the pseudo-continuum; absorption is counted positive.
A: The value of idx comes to 4.4 Ang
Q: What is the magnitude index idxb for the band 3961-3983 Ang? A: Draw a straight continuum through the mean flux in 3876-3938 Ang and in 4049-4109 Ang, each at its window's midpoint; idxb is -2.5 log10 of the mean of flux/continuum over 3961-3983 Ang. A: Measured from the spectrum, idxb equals 0.32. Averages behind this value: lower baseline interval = 12.9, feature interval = 12.6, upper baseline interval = 23.4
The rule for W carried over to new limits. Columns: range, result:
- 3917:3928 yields 13.2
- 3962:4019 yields 19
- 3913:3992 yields 13.6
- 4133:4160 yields 23.1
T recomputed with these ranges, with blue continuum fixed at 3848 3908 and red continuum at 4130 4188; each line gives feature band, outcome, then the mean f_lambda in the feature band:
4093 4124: -3.54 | 23.5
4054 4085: -4.84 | 22.7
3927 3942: 7.33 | 7.53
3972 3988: -1.06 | 17.5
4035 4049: -4.25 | 24.3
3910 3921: -1.69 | 16.1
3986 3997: -3.89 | 22.7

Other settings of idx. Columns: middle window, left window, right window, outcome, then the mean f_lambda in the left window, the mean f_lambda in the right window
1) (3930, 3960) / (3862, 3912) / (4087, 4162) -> 7.67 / 13.5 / 23.6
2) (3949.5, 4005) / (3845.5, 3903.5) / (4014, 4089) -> 5.69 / 12.4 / 23.8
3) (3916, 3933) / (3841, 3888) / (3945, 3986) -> 2.08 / 11.3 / 14.4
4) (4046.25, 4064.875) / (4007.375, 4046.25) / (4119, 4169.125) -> 1.20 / 24.1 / 23.5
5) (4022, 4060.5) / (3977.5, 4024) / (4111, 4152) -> -1.68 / 22.5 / 23.6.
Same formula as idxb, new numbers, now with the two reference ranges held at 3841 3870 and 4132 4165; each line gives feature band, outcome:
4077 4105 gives -0.17 mag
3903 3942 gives 0.13 mag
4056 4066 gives -0.10 mag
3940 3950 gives 0.12 mag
